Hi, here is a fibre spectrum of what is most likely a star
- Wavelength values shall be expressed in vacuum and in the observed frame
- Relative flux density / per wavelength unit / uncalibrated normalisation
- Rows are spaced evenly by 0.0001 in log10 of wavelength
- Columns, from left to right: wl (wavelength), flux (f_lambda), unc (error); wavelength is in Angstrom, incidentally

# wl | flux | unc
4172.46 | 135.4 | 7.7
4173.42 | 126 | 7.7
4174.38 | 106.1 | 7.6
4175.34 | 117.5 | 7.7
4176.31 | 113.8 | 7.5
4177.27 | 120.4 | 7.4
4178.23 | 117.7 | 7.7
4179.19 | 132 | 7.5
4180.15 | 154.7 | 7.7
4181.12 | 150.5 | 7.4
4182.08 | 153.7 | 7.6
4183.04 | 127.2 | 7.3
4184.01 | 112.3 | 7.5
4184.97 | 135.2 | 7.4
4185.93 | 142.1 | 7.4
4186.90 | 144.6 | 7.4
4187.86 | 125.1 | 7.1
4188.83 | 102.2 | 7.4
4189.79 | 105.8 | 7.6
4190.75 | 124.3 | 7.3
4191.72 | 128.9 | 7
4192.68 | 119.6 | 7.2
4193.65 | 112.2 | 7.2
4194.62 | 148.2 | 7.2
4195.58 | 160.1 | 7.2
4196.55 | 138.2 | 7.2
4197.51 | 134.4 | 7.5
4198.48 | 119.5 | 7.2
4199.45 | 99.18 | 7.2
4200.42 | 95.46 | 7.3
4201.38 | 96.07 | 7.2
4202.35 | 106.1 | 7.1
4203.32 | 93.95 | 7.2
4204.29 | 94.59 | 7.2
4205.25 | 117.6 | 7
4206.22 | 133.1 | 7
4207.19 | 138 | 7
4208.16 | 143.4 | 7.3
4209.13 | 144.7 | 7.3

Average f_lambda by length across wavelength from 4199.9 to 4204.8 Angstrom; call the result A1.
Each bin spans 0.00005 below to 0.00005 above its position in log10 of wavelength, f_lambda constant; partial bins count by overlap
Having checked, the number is 97.5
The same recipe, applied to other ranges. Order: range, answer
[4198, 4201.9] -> 103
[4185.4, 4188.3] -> 137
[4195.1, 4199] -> 138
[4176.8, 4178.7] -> 119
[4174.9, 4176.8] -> 115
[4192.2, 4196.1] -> 135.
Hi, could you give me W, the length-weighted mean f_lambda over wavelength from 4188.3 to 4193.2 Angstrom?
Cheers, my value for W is 116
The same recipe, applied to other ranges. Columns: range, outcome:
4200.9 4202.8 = 101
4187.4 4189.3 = 113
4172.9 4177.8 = 117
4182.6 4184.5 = 119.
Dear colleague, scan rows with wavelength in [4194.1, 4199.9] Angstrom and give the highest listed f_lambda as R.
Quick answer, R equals 160.1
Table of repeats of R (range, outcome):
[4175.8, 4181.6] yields 154.7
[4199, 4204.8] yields 106.1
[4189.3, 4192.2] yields 128.9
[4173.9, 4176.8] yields 117.5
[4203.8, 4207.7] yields 138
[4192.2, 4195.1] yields 148.2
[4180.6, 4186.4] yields 153.7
